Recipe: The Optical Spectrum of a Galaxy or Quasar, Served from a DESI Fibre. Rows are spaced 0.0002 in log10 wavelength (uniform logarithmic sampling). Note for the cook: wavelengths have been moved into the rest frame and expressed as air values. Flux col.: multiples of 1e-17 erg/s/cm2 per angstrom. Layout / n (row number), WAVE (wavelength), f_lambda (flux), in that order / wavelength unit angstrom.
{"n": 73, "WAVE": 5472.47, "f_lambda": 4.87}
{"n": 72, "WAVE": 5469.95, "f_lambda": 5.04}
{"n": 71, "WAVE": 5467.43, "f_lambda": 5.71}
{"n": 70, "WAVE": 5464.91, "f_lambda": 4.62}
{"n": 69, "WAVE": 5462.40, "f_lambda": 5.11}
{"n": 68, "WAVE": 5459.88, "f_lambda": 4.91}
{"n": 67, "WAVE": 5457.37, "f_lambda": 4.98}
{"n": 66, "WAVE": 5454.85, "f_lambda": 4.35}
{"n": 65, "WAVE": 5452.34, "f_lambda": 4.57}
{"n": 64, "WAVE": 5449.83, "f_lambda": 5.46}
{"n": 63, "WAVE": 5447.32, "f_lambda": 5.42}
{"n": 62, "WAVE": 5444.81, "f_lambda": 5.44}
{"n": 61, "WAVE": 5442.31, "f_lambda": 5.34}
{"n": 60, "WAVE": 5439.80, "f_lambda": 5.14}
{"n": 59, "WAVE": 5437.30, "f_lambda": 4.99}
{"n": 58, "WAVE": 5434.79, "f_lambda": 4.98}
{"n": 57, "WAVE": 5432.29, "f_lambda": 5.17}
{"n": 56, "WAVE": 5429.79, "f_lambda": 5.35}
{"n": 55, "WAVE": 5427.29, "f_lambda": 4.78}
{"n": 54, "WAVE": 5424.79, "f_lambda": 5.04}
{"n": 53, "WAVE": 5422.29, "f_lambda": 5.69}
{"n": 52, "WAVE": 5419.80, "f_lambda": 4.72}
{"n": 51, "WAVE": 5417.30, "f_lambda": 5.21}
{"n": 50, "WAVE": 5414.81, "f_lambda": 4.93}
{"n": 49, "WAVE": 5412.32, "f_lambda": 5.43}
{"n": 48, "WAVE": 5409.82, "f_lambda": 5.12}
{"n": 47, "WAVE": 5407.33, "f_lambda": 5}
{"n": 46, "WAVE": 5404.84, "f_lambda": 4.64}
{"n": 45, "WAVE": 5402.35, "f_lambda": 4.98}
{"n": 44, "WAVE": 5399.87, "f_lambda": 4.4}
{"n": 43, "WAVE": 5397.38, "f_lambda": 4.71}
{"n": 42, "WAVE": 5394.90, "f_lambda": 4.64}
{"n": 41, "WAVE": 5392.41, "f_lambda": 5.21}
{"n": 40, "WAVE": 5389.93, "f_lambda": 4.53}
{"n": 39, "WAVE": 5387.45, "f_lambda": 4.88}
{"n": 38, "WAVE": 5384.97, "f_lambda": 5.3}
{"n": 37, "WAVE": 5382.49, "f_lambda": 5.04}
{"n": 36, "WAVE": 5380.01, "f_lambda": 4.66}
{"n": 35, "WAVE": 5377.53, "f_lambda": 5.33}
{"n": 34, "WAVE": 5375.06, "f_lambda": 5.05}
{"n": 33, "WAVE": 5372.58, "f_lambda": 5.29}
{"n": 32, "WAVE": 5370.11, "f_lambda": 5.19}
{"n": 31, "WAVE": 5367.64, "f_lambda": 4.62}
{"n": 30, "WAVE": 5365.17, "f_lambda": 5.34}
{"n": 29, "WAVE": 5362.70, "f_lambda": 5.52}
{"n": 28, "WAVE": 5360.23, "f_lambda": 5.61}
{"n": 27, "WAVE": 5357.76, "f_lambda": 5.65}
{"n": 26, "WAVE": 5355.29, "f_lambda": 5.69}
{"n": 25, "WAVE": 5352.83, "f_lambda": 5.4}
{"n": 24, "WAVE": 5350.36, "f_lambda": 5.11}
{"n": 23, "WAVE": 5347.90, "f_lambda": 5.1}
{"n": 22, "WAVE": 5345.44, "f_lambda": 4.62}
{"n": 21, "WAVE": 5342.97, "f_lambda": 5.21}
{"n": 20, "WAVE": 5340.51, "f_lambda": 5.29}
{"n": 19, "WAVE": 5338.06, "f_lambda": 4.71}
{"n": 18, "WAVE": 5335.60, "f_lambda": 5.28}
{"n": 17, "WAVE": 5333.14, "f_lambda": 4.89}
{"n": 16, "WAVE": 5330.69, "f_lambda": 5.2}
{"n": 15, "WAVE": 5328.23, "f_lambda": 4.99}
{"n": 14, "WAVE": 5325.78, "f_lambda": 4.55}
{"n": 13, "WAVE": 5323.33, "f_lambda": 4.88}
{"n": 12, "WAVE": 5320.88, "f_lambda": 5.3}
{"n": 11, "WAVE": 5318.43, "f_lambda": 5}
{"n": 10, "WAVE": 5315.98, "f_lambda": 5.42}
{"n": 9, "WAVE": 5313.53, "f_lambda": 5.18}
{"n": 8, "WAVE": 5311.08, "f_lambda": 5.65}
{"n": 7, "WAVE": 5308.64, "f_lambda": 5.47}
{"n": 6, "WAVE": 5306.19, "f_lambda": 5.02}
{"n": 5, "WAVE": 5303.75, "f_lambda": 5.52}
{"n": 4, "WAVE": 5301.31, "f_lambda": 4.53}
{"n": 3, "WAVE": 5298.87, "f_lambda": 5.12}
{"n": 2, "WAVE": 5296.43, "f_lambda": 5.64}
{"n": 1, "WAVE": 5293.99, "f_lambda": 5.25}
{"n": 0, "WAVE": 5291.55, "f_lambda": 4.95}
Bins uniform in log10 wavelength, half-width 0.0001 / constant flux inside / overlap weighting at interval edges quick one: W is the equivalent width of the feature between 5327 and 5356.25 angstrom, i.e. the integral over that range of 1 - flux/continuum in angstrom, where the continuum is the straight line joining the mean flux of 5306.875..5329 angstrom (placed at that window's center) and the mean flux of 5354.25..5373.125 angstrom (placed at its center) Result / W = 0.8 angstrom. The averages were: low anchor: 5.16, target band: 5.12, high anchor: 5.36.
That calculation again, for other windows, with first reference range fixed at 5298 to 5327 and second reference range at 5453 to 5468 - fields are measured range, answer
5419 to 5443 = -0.9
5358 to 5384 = -0.7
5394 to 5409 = 0.8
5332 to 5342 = 0.1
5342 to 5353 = 0.1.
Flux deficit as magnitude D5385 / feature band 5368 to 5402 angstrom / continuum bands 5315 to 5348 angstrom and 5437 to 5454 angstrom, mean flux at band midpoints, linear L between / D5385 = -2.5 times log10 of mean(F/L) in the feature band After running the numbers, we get 0.04 mag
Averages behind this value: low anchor 5.03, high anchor 5.19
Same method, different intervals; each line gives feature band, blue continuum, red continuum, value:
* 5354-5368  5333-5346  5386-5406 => -0.11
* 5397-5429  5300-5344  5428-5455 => 0.03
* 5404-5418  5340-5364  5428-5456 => 0.03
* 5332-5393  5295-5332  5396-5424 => -0.01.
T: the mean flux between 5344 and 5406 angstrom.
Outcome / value 5.06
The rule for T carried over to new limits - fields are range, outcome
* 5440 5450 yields 5.38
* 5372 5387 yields 5.09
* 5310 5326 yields 5.17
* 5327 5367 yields 5.22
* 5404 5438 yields 5.08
